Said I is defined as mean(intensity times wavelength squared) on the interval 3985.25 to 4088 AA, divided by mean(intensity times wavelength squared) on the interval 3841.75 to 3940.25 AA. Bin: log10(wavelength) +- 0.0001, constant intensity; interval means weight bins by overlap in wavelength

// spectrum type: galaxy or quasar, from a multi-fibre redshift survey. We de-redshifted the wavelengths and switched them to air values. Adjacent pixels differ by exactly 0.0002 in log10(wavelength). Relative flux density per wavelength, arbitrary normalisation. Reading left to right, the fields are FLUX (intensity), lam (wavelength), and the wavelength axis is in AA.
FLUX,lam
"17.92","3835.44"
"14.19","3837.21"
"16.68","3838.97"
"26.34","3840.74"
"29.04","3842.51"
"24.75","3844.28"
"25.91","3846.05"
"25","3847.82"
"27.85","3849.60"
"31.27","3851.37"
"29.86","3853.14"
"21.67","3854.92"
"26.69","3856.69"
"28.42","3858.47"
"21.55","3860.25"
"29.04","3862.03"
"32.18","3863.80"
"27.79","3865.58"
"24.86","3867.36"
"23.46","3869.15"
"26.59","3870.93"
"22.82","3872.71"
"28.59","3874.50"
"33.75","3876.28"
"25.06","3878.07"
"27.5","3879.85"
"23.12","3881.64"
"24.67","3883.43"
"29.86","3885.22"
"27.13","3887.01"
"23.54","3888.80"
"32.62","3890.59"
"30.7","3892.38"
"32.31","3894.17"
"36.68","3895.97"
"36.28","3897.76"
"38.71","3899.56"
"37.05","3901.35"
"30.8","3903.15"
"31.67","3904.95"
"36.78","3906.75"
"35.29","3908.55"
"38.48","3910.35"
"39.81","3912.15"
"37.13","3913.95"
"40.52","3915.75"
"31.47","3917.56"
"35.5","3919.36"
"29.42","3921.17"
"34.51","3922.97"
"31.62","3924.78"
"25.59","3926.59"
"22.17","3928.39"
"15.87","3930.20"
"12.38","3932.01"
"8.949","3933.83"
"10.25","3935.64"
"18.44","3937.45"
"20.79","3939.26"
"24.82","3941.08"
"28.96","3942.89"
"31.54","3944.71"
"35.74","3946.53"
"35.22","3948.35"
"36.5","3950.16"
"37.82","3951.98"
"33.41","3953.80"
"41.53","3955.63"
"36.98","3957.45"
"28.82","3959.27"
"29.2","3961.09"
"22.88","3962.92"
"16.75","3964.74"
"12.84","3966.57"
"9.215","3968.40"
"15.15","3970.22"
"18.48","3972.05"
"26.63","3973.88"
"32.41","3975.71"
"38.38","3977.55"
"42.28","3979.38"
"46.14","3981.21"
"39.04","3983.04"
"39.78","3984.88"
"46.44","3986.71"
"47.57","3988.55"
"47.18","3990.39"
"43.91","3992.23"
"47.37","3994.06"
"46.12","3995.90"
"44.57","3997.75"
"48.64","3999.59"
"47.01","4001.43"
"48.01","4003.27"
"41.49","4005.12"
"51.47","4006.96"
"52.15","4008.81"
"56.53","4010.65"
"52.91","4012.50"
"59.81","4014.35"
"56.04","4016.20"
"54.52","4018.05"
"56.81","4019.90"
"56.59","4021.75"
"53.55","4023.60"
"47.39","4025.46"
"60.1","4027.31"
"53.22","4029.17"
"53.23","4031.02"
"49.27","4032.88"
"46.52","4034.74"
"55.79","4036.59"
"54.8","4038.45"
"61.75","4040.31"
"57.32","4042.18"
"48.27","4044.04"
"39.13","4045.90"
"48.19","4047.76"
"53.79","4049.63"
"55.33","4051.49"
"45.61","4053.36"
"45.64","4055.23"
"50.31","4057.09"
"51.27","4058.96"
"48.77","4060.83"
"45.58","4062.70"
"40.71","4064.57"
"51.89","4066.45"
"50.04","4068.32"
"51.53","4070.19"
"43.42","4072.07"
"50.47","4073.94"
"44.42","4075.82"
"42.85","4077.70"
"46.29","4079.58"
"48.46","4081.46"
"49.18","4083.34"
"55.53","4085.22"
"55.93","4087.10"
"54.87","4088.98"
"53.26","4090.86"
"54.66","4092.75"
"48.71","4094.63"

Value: 1.91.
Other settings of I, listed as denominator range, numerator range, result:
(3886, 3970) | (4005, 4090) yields 1.87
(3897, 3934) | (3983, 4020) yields 1.63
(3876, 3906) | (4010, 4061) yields 1.85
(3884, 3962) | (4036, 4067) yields 1.75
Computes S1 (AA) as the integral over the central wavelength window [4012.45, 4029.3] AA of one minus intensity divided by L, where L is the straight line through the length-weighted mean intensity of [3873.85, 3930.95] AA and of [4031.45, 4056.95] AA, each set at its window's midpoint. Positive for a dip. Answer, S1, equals -2.7 AA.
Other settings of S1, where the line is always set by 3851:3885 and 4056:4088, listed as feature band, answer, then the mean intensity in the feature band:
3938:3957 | 1.55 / 32.5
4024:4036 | -2.10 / 51.8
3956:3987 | 7.04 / 29.4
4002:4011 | -1.68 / 49.4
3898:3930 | -2.02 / 33.6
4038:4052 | -1.98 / 52.1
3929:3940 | 6.28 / 14.6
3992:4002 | -1.44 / 46.4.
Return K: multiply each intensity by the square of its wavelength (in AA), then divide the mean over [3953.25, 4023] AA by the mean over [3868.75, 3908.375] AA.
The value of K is 1.4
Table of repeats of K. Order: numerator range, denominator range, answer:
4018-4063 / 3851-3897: 2.03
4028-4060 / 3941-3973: 1.94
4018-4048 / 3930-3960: 2.02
